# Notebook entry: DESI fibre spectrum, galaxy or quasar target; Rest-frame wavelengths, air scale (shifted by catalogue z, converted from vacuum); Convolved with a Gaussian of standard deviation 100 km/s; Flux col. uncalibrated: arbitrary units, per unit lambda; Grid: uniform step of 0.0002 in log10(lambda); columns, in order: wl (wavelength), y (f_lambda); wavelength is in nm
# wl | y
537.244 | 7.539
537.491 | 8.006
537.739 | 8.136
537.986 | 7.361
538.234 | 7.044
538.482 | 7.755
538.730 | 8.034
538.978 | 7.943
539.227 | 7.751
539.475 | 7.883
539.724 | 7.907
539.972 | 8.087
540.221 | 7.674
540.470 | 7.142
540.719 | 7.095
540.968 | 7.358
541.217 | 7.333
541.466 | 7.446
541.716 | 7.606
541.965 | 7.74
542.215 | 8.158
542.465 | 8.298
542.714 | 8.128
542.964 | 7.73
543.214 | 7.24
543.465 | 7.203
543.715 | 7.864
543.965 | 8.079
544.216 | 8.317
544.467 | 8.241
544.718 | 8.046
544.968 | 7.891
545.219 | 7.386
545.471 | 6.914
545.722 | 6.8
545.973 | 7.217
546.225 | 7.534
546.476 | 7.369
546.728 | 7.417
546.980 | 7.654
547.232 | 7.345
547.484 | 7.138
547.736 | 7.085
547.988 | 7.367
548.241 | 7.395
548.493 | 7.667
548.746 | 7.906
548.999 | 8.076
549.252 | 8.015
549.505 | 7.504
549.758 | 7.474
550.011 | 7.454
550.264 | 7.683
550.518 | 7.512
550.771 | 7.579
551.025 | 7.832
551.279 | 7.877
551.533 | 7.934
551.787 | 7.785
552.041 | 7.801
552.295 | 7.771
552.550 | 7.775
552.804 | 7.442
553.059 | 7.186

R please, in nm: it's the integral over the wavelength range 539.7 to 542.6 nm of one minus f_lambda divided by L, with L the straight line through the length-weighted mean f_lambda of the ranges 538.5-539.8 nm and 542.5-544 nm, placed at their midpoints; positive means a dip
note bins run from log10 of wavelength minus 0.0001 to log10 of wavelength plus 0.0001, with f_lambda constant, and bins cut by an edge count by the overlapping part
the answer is 0.06 nm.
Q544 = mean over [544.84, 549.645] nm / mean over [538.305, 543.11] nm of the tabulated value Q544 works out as 0.96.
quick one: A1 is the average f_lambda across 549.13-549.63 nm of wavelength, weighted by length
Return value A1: 7.76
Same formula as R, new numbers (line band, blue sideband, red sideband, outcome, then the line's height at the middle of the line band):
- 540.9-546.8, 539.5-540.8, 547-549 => -0.07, 7.55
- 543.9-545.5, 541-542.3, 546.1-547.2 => -0.07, 7.54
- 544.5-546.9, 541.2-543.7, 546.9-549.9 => 0.06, 7.62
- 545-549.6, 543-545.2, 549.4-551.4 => 0.17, 7.72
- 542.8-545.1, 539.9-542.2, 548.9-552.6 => -0.08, 7.58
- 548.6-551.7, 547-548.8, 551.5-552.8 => -0.06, 7.6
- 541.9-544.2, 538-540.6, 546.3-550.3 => -0.07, 7.63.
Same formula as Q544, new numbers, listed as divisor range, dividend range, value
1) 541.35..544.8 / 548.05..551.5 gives 0.98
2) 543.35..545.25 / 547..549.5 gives 0.96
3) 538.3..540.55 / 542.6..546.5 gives 0.98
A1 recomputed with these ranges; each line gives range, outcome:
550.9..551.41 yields 7.85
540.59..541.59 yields 7.31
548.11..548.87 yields 7.65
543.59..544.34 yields 8.09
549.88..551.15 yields 7.61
